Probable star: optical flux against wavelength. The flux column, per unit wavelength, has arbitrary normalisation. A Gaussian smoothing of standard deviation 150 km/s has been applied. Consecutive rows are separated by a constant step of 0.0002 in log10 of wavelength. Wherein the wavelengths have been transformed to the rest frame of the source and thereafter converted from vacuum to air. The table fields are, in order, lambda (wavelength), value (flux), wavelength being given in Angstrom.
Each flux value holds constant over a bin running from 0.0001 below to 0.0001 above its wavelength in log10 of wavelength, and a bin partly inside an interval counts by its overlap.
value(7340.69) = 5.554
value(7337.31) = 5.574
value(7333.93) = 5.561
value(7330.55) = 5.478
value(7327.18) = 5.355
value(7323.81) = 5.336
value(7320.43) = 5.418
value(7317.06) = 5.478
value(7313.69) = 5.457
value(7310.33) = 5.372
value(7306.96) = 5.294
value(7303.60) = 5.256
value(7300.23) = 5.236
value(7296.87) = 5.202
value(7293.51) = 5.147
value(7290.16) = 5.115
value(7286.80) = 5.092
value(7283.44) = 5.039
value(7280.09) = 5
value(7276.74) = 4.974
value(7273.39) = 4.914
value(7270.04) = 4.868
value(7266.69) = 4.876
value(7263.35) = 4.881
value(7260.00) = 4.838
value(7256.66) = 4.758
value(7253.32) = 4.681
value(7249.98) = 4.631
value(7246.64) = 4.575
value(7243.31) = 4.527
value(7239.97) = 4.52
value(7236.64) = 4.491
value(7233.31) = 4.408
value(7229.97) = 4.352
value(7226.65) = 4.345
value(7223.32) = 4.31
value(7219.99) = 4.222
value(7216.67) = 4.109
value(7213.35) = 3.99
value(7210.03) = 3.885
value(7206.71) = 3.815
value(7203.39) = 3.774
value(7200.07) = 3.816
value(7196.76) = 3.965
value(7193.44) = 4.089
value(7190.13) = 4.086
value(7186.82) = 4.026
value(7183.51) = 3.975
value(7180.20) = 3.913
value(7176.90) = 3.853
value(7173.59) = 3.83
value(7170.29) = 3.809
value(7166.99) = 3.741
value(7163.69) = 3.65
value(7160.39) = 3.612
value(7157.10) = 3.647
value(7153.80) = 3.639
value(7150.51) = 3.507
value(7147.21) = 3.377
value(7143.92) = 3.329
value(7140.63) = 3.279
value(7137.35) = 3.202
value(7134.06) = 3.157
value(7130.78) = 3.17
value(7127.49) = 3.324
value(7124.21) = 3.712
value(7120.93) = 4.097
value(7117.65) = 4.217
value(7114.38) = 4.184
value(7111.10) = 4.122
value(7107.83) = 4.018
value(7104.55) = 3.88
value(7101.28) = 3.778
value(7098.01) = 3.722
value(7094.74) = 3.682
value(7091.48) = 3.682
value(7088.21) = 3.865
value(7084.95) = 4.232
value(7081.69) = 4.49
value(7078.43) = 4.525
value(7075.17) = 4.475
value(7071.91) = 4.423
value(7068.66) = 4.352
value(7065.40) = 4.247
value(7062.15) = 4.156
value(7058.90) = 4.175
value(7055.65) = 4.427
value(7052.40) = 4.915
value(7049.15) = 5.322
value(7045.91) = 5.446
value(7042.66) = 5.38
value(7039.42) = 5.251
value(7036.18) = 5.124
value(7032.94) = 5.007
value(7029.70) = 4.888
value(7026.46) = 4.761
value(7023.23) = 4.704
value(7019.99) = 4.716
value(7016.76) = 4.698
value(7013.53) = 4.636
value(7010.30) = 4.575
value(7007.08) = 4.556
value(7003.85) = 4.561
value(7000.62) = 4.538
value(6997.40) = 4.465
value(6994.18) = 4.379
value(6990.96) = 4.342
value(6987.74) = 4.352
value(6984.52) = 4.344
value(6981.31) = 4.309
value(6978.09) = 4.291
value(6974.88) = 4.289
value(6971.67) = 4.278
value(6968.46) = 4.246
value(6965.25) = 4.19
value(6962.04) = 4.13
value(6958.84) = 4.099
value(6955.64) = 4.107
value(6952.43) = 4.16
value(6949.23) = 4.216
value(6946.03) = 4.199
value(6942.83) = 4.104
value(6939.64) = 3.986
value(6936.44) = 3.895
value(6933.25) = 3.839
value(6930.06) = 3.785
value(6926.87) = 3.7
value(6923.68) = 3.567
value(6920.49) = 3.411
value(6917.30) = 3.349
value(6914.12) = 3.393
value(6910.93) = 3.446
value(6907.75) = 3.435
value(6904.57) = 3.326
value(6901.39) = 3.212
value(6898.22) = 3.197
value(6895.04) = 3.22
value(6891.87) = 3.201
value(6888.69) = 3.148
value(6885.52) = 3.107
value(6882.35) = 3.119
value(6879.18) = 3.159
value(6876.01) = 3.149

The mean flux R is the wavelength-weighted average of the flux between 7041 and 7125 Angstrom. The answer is 4.29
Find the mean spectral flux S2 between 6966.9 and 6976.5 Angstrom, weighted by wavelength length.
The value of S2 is 4.27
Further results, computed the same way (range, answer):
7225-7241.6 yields 4.42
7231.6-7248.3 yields 4.5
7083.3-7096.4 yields 3.87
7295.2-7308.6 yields 5.25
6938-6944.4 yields 4.04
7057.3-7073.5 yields 4.27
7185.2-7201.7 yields 4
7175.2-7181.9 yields 3.88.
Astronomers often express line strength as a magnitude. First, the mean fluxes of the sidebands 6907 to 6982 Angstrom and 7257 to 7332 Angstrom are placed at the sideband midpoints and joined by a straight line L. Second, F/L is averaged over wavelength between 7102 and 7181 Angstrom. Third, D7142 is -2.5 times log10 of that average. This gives 0.25 mag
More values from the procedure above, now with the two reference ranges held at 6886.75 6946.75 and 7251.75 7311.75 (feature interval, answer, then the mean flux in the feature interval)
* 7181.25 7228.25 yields 0.17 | 4.03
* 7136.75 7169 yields 0.27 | 3.51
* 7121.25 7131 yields 0.24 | 3.53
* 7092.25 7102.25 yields 0.15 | 3.72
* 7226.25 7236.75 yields 0.10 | 4.39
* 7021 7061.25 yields -0.22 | 4.93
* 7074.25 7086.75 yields -0.05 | 4.42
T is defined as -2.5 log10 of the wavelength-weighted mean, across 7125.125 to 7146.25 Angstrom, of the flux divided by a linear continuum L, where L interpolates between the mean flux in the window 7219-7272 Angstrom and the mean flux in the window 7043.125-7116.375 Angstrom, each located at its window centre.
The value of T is 0.32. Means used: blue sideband 4.29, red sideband 4.59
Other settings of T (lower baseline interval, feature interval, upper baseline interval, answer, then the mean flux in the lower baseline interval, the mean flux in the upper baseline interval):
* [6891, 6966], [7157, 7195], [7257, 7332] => 0.21 mag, 3.72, 5.16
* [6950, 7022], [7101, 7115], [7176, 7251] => 0.07 mag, 4.38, 4.16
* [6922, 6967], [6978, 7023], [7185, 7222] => -0.13 mag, 4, 3.98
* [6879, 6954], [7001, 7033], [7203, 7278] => -0.22 mag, 3.56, 4.48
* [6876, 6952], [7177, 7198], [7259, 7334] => 0.18 mag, 3.53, 5.18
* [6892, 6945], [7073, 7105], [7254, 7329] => 0.06 mag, 3.55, 5.13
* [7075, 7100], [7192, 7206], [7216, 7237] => 0.10 mag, 4.06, 4.32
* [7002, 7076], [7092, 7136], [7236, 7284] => 0.25 mag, 4.73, 4.77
